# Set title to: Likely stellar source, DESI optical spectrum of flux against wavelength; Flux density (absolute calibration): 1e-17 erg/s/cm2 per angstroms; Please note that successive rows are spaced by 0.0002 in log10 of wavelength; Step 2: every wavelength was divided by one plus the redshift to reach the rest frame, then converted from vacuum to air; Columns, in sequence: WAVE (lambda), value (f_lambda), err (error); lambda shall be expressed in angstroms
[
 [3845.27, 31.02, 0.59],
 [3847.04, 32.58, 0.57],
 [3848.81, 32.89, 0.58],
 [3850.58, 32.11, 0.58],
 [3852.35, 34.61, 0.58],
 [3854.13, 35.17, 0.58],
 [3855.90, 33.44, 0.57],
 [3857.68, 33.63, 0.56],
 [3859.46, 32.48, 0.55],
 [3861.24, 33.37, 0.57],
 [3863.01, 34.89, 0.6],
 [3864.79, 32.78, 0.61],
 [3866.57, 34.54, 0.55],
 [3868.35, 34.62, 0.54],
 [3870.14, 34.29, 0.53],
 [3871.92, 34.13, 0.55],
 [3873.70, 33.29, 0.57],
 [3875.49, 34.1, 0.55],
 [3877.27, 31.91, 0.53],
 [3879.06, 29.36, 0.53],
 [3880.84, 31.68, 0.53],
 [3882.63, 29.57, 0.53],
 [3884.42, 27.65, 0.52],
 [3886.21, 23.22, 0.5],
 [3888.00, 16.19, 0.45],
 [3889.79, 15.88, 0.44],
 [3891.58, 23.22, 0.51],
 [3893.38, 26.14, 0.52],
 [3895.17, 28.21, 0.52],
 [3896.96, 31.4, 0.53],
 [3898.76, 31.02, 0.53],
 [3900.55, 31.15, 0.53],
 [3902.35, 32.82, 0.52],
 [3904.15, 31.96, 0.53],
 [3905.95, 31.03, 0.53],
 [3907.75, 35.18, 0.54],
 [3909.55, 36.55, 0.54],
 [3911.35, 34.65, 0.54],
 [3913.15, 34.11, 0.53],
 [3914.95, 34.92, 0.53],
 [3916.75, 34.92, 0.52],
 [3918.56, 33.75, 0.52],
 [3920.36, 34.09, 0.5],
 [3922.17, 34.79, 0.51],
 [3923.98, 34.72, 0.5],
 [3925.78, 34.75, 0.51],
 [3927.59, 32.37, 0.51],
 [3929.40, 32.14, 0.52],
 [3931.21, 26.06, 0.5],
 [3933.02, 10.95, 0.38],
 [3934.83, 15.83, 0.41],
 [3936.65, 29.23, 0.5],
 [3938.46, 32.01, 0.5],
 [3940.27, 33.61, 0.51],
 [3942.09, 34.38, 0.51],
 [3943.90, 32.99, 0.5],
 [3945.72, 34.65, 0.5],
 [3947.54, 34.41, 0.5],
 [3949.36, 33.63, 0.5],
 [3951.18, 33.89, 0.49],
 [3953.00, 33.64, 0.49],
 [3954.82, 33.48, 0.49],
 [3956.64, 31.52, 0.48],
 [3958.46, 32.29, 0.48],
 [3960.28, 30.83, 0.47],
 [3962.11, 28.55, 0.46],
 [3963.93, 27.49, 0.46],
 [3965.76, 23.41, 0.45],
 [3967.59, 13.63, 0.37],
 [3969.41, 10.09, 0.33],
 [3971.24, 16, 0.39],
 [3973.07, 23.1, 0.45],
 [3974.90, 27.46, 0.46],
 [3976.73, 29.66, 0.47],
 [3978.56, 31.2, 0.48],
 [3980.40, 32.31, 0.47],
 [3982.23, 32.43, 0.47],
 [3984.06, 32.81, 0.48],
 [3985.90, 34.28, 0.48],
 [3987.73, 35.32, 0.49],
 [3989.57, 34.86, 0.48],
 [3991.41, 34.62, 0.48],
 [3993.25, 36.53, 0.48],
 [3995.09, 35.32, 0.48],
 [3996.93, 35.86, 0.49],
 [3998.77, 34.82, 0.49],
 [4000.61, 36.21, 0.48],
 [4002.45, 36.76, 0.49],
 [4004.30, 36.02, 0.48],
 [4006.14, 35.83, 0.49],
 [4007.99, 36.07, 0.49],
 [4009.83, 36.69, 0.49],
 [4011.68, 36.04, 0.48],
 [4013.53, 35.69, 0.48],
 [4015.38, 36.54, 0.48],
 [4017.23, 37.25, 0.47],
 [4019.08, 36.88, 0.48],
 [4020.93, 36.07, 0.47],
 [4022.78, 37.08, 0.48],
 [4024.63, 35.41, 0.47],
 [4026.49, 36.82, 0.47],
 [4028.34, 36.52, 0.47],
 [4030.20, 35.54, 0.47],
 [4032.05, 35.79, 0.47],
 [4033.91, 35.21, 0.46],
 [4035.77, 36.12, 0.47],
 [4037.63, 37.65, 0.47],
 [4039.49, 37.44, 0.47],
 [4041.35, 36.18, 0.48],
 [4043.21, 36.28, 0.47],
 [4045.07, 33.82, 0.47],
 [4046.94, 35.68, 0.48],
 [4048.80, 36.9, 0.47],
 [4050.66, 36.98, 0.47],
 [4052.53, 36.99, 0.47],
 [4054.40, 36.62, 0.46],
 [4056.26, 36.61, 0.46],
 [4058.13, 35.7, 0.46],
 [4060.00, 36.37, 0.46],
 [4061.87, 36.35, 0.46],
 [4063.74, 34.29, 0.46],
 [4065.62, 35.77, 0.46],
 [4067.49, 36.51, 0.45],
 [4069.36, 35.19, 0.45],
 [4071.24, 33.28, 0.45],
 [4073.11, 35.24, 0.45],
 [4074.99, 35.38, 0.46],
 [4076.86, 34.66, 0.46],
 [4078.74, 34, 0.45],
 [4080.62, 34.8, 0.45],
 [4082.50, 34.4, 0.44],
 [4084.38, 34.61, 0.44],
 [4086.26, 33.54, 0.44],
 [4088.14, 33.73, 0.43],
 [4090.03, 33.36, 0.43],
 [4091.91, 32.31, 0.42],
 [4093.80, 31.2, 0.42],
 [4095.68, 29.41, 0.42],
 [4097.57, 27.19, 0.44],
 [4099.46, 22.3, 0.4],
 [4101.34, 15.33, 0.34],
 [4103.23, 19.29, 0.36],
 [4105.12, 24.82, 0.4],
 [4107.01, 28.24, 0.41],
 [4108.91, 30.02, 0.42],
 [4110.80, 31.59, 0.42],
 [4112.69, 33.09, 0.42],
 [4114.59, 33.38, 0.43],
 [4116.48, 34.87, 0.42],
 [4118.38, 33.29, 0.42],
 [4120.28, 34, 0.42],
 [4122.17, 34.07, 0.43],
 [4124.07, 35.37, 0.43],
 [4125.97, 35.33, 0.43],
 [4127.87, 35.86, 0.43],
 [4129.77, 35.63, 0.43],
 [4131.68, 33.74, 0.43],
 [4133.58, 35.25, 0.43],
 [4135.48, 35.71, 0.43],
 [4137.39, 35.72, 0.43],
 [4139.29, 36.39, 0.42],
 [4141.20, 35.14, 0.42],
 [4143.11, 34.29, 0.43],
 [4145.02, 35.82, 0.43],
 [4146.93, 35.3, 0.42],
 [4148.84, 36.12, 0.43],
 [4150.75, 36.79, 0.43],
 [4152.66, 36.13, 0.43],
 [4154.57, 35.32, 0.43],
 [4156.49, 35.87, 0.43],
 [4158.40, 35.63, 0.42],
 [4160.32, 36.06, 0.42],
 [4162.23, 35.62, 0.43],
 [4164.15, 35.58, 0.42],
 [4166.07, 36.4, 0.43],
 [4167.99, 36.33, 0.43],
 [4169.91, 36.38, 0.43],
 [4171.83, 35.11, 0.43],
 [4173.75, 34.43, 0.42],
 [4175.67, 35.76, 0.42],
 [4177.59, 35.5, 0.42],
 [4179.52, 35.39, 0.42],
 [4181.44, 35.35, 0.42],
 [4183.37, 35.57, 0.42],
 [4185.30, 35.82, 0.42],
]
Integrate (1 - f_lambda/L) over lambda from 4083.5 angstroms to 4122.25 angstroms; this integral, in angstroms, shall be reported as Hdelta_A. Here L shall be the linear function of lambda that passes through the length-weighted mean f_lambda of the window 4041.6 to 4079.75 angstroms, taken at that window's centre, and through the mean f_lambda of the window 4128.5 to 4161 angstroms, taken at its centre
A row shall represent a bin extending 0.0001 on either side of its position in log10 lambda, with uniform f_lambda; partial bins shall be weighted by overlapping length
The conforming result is 6.2 angstroms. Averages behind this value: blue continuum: 35.6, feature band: 29.9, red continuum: 35.6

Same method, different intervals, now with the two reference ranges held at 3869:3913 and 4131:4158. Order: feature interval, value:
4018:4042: -2.5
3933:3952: 0.4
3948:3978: 4.3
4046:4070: -1.8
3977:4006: -2.2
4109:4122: 0.6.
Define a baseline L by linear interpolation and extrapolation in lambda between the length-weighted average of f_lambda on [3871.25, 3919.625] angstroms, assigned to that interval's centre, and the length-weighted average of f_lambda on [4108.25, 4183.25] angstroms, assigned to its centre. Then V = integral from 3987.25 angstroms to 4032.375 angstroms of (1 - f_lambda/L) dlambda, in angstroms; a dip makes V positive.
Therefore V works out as -4.9 angstroms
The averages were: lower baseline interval 30.3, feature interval 36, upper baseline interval 35.1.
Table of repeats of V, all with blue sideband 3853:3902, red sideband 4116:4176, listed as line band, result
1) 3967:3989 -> 3.7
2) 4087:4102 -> 2.6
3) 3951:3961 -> -0.2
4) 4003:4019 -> -1.7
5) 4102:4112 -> 2.3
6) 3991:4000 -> -0.8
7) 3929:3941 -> 2.3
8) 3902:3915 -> -1.3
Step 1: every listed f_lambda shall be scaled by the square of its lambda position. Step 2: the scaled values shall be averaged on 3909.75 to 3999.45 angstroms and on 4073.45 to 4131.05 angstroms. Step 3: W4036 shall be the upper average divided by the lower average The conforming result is 1.11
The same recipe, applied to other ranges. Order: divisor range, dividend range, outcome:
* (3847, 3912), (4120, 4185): 1.31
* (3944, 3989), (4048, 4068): 1.30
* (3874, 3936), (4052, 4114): 1.18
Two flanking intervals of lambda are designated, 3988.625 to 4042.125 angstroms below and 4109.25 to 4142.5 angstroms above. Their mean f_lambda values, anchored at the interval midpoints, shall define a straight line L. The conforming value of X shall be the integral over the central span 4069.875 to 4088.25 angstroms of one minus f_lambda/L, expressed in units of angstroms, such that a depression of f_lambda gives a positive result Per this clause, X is 0.4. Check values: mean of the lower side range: 36.1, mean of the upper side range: 34.5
